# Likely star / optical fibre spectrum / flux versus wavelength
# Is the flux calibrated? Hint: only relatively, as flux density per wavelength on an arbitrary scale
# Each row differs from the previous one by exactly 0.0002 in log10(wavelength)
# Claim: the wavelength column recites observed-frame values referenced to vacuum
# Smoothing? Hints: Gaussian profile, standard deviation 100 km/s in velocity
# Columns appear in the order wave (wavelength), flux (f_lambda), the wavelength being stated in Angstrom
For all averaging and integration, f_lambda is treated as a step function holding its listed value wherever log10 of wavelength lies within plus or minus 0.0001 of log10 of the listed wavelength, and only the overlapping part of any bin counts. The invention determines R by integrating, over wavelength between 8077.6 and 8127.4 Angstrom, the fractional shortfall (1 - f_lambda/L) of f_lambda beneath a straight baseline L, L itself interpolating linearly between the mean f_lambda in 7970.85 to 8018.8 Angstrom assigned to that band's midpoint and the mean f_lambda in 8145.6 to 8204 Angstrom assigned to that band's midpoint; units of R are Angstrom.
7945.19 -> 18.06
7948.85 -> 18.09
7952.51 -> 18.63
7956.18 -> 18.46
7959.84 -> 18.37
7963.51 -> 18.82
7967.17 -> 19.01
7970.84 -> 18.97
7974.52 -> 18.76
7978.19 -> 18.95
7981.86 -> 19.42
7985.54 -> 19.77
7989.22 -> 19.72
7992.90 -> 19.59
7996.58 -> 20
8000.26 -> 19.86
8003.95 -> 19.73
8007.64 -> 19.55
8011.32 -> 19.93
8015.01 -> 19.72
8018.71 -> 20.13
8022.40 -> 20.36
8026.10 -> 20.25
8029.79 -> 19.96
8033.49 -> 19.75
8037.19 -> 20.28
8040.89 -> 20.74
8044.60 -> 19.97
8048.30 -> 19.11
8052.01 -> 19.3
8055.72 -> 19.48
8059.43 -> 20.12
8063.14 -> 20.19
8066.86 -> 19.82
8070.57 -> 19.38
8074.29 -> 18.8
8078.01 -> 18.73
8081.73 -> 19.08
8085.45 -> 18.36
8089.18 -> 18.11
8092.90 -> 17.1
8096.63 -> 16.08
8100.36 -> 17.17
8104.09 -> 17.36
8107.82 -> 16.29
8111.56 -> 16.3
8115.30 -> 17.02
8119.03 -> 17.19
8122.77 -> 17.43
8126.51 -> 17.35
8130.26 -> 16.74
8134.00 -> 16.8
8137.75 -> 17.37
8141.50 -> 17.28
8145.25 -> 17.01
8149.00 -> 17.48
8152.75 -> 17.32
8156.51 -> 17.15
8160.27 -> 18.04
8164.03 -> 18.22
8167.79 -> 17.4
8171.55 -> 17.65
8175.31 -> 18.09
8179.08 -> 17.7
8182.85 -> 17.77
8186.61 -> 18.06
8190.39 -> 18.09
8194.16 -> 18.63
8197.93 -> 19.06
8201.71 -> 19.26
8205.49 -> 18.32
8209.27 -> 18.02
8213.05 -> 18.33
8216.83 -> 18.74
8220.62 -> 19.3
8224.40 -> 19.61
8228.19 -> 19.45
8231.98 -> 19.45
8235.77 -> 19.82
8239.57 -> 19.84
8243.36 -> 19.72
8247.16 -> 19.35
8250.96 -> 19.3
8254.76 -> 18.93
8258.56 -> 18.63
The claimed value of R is 3.4 Angstrom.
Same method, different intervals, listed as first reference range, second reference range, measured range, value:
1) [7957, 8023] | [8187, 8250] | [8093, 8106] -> 1.59 Angstrom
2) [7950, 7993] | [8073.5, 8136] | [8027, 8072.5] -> -4.53 Angstrom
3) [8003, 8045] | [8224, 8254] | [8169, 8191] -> 2.02 Angstrom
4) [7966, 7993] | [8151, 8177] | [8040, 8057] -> -0.91 Angstrom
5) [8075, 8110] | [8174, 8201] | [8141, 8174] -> 0.95 Angstrom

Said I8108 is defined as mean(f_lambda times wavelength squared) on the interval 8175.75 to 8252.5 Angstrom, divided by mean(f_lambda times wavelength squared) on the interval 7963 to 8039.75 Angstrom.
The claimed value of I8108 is 1.01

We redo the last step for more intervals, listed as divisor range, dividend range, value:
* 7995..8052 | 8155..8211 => 0.94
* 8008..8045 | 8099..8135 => 0.86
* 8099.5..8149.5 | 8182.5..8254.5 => 1.14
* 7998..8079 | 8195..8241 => 1.01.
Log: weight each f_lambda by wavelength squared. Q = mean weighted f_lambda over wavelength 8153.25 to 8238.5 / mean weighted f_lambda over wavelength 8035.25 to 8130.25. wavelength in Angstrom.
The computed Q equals 1.0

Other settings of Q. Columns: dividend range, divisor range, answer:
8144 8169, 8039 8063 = 0.91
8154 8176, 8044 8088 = 0.94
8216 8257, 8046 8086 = 1.05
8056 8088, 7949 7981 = 1.06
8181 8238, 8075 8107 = 1.09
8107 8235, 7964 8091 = 0.95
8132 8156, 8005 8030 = 0.89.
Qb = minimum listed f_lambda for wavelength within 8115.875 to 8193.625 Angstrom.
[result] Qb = 16.74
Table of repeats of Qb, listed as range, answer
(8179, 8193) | 17.7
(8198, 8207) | 18.32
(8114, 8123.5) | 17.02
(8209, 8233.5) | 18.02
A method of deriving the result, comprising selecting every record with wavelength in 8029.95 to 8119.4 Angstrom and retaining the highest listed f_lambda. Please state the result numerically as 20.74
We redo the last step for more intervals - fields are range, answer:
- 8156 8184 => 18.22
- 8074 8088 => 19.08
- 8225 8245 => 19.84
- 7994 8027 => 20.36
